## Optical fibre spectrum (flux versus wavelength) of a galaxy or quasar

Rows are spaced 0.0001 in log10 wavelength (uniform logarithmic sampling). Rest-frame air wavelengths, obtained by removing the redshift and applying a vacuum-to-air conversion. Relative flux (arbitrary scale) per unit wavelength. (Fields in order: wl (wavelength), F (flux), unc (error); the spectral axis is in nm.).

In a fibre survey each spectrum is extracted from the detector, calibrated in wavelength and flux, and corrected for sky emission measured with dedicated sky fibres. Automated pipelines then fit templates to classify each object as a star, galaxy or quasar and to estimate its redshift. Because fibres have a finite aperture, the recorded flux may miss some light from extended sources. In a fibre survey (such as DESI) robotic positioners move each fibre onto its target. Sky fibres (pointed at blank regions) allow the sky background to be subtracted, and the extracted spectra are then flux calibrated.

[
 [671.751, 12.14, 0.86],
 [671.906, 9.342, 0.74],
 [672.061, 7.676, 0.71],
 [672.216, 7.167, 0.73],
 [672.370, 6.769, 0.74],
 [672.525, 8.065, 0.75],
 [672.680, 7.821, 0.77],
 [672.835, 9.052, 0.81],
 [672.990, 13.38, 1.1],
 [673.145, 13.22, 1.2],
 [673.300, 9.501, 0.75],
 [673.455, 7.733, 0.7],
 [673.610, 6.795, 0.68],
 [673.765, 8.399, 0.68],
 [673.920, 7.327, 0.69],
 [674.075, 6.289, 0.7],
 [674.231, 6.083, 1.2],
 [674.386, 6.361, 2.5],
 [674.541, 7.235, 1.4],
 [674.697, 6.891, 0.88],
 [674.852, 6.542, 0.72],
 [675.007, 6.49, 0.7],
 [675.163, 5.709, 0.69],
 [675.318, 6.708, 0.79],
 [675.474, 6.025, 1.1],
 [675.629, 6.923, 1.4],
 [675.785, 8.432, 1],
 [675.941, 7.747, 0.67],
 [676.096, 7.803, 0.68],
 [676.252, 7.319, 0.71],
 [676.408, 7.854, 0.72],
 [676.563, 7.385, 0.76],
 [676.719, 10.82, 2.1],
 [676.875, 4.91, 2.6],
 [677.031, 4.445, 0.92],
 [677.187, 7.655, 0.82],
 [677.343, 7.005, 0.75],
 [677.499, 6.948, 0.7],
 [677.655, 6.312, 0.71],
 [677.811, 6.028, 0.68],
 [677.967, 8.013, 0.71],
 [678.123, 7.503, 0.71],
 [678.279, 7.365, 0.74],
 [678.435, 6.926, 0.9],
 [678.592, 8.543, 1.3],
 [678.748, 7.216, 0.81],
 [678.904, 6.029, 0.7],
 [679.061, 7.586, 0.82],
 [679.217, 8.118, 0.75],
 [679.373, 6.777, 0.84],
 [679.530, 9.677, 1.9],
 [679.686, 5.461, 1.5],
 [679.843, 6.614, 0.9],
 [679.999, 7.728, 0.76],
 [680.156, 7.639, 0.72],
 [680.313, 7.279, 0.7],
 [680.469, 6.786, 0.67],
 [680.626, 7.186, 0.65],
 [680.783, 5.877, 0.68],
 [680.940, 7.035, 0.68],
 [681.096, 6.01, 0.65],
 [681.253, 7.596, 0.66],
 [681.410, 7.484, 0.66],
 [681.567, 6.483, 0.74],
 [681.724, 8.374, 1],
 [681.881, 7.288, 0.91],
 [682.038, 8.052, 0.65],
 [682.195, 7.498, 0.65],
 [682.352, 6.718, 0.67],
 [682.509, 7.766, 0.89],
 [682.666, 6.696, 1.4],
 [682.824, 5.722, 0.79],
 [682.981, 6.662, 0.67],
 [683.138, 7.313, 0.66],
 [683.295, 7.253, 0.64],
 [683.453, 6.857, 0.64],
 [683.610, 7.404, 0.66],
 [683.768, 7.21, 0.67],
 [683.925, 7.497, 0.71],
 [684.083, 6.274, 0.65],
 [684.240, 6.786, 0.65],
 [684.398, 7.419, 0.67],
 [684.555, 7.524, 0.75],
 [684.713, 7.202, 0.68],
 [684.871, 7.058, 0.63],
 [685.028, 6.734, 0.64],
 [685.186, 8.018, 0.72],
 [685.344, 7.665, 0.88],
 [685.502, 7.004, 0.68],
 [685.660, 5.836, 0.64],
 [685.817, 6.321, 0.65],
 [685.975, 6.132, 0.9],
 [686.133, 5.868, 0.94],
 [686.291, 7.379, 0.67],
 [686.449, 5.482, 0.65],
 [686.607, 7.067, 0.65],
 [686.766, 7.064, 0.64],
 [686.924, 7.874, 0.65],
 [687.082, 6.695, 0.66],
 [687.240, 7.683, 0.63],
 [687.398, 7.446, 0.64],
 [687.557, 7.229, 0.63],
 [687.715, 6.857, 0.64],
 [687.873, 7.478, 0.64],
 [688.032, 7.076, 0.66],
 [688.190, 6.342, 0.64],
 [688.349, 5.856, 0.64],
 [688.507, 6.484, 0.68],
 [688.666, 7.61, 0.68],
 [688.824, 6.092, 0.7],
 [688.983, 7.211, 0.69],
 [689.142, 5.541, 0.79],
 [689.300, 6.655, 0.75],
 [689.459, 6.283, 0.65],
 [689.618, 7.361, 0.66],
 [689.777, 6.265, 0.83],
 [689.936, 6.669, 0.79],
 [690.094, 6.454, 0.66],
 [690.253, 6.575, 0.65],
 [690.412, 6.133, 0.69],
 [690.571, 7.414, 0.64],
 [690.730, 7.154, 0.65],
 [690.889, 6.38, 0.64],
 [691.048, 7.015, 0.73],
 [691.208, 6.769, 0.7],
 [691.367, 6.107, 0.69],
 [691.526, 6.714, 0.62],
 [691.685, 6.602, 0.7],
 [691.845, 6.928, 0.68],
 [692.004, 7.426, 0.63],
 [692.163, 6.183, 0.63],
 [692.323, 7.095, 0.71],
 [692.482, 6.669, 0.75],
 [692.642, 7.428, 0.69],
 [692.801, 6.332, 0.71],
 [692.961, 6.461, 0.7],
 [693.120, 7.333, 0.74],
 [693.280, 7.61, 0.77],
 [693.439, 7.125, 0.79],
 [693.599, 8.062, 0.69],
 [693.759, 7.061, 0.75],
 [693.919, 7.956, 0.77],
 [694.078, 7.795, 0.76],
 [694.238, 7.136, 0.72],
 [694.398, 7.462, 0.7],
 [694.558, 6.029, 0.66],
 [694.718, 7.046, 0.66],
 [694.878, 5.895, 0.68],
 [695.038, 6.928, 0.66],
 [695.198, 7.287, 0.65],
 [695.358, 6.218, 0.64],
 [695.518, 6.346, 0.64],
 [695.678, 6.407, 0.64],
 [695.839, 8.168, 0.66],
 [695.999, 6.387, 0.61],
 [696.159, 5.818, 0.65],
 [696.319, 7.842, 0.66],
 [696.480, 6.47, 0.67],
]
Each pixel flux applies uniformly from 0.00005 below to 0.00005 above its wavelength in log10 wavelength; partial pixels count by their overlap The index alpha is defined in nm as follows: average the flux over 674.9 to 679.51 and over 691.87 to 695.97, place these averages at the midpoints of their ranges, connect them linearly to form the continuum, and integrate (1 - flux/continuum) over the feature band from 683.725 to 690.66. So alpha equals 0.23 nm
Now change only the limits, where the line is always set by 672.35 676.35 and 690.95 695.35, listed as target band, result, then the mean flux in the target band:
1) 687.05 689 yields 0.07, 6.92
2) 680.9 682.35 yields 0.03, 7.29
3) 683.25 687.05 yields 0.18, 6.95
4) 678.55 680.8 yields 0.08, 7.25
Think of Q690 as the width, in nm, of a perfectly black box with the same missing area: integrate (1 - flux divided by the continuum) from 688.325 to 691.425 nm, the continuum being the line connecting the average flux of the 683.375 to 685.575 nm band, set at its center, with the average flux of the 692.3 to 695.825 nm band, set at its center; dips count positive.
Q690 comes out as 0.20 nm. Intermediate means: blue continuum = 7.19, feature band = 6.62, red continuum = 7.01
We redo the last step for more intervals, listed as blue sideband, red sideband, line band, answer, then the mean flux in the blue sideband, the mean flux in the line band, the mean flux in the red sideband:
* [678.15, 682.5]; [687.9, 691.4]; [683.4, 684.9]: -0.029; 7.25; 7.13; 6.63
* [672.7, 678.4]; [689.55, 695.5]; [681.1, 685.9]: 0.073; 7.5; 7.11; 6.89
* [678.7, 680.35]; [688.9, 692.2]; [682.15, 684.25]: 0.031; 7.28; 6.97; 6.66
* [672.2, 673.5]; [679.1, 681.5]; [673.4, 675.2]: 0.419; 9.33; 6.83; 7.16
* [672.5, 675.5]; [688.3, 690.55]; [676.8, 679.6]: 0.150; 7.8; 7.05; 6.55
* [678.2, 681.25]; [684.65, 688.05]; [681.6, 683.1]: -0.020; 7.16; 7.18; 6.96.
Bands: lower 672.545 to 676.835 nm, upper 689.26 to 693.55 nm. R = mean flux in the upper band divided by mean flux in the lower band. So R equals 0.9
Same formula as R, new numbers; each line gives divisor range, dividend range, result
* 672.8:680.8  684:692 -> 0.92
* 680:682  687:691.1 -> 0.95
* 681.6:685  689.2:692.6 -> 0.94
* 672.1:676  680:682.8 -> 0.93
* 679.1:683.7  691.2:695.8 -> 0.97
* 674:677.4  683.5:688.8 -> 1.00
